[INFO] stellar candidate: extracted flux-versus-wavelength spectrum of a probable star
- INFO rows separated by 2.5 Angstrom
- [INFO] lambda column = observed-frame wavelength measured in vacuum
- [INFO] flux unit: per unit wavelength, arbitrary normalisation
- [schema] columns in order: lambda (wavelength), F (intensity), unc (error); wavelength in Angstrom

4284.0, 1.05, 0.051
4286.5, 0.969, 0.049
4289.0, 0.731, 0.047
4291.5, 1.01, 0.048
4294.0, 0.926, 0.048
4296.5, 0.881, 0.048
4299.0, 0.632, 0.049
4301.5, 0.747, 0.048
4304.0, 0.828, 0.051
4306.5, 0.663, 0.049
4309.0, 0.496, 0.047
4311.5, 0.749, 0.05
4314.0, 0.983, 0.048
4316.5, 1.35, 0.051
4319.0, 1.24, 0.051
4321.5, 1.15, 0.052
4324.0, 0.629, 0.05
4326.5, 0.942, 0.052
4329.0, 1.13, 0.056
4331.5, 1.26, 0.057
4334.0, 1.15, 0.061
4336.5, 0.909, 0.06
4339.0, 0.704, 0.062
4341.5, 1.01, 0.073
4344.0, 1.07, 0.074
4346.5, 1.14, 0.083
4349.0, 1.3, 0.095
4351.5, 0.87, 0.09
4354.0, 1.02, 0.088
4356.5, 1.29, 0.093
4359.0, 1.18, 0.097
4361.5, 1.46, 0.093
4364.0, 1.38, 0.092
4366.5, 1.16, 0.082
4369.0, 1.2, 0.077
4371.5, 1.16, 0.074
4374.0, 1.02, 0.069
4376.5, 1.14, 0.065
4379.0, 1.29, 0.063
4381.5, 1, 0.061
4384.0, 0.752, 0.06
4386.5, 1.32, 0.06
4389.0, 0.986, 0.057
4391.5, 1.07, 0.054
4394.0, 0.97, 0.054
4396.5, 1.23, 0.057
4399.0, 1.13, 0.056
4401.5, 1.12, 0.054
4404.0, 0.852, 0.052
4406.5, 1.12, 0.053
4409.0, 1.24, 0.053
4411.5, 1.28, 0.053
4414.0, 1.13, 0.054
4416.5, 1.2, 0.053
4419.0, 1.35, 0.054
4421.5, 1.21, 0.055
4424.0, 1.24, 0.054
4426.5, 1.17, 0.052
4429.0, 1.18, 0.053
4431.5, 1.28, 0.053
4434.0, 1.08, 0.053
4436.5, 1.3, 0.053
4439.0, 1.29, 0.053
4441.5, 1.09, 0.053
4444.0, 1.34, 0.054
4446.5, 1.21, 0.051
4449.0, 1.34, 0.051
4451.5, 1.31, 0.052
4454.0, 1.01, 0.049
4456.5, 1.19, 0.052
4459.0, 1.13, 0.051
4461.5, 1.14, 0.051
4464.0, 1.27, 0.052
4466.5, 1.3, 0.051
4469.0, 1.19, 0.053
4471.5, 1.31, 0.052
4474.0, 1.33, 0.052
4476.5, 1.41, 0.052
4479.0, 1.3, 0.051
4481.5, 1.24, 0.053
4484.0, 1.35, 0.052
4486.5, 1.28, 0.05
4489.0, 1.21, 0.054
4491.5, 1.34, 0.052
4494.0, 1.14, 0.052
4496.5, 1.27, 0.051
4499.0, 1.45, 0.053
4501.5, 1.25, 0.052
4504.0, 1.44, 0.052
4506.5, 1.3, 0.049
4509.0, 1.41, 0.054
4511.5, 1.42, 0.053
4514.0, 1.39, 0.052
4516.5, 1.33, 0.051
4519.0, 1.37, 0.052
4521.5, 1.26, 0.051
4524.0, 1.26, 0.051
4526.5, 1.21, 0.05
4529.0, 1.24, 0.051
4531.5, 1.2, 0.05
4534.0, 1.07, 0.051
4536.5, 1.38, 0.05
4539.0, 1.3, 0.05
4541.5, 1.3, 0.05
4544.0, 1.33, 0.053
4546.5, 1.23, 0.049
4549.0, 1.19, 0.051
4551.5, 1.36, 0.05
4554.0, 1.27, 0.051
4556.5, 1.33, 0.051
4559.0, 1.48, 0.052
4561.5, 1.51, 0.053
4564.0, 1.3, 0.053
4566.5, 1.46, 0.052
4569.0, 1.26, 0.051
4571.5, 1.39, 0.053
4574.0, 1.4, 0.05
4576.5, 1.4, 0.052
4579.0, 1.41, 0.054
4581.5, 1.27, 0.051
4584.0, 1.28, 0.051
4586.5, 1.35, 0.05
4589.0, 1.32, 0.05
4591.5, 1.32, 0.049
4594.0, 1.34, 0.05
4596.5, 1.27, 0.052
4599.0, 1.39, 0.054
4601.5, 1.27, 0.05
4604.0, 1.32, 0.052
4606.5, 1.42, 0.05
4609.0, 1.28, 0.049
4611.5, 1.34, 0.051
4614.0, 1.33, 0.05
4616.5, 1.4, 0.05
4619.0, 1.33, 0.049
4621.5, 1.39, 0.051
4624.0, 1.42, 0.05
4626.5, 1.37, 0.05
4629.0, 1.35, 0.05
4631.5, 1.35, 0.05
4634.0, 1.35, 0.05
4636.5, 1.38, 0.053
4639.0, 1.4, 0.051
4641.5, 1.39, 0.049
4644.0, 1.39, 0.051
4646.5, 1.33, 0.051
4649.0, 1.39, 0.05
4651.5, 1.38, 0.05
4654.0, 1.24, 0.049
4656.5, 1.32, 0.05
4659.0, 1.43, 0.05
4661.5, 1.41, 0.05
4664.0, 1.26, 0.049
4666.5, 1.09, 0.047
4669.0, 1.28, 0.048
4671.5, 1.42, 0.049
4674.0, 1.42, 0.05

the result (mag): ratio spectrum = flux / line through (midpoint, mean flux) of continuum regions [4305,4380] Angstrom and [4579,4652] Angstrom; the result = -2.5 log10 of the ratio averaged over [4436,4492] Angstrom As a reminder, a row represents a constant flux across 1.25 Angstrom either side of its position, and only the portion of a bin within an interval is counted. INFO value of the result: -0.05 mag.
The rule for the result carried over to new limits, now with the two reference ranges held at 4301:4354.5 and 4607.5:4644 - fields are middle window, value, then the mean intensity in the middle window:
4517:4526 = -0.06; 1.29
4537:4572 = -0.05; 1.34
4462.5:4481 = -0.12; 1.3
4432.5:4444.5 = -0.09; 1.21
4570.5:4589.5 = -0.04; 1.35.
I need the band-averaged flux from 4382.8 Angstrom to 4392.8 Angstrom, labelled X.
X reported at 1.03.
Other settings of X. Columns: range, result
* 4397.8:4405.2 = 1.03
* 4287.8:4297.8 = 0.887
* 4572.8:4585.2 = 1.35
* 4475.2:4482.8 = 1.32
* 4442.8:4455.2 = 1.24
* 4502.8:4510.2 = 1.38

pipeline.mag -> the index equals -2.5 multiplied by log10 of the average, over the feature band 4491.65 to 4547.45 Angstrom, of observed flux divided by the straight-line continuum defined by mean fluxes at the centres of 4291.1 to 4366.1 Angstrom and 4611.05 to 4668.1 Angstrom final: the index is -0.07 mag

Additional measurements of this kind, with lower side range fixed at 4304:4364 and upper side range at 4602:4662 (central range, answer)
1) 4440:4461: -0.037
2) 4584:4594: -0.009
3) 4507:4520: -0.124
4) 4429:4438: -0.068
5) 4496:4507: -0.112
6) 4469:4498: -0.078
